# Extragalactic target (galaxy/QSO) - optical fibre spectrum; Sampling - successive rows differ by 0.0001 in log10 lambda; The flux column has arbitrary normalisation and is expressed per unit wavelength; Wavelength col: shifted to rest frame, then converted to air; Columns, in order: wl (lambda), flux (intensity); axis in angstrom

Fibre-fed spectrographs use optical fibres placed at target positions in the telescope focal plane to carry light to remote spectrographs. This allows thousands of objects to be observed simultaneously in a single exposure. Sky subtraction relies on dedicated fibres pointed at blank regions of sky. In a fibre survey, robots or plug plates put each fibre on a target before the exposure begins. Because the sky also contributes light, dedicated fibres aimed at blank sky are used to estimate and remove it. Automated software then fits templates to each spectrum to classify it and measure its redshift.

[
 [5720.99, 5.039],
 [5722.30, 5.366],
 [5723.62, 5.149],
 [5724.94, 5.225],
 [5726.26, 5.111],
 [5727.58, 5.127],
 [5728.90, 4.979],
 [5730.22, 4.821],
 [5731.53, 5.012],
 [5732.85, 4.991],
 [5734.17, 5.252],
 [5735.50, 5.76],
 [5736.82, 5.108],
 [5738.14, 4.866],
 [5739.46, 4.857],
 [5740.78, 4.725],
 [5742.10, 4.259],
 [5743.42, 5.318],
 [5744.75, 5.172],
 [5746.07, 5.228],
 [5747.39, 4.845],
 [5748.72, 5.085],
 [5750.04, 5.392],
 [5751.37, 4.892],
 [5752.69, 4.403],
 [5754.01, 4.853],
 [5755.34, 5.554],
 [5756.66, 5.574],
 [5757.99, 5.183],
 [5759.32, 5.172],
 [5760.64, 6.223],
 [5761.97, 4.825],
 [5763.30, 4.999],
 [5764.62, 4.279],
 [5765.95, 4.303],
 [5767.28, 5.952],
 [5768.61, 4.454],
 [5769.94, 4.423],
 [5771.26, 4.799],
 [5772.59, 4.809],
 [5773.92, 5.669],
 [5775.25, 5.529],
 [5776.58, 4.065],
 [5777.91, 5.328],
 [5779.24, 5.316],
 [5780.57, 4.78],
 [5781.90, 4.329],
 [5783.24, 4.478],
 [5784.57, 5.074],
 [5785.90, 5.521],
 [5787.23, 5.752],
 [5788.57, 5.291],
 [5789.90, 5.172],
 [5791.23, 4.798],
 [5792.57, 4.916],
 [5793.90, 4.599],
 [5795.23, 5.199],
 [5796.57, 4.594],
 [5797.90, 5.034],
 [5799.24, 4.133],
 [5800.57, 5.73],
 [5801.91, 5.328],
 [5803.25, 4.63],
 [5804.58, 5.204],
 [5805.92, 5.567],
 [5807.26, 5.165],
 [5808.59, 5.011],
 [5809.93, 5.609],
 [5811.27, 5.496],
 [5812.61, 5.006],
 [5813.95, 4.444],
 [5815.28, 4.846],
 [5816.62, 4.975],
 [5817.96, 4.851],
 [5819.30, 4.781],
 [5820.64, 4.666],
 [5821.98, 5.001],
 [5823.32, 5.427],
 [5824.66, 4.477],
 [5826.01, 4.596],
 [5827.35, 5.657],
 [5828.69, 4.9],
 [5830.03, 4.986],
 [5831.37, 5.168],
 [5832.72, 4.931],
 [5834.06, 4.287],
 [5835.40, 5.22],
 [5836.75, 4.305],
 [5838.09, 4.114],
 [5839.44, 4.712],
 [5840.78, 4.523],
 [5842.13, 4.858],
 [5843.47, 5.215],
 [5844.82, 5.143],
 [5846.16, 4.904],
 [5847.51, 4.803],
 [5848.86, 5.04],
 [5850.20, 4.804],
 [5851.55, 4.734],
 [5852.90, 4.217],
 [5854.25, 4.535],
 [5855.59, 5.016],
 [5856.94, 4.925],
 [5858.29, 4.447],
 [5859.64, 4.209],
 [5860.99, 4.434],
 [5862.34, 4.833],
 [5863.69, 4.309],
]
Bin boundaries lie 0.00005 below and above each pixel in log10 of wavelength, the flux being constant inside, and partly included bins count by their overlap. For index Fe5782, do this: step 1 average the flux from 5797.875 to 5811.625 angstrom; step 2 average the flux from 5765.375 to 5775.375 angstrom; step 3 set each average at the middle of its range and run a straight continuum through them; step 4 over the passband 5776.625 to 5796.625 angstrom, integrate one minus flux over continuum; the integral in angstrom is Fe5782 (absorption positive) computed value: 0.3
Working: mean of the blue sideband 4.97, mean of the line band 4.99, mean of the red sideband 5.17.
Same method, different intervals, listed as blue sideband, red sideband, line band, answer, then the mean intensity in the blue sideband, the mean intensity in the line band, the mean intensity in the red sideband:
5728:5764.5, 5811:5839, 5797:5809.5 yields -0.4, 5.08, 5.09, 4.85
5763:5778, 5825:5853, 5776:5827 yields -1.5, 4.87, 4.98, 4.82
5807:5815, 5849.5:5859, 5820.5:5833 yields -0.1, 5.11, 4.99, 4.67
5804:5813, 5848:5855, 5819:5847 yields 0.5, 5.3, 4.85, 4.68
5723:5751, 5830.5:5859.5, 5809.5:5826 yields -0.4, 5.06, 4.94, 4.75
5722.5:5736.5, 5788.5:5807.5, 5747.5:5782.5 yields 0.5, 5.15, 5.01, 5.01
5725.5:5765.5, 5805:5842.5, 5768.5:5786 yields 0.4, 5.06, 4.89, 4.91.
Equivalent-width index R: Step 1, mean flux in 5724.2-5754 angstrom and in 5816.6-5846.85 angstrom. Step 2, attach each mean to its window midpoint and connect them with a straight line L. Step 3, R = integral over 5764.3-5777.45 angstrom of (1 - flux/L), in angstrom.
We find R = 0.3 angstrom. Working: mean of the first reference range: 5.02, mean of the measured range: 4.85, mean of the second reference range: 4.85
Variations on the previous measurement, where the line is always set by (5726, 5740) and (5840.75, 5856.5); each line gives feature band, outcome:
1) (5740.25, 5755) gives 0.3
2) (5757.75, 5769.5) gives 0.0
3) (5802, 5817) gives -0.6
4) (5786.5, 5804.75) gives -0.3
